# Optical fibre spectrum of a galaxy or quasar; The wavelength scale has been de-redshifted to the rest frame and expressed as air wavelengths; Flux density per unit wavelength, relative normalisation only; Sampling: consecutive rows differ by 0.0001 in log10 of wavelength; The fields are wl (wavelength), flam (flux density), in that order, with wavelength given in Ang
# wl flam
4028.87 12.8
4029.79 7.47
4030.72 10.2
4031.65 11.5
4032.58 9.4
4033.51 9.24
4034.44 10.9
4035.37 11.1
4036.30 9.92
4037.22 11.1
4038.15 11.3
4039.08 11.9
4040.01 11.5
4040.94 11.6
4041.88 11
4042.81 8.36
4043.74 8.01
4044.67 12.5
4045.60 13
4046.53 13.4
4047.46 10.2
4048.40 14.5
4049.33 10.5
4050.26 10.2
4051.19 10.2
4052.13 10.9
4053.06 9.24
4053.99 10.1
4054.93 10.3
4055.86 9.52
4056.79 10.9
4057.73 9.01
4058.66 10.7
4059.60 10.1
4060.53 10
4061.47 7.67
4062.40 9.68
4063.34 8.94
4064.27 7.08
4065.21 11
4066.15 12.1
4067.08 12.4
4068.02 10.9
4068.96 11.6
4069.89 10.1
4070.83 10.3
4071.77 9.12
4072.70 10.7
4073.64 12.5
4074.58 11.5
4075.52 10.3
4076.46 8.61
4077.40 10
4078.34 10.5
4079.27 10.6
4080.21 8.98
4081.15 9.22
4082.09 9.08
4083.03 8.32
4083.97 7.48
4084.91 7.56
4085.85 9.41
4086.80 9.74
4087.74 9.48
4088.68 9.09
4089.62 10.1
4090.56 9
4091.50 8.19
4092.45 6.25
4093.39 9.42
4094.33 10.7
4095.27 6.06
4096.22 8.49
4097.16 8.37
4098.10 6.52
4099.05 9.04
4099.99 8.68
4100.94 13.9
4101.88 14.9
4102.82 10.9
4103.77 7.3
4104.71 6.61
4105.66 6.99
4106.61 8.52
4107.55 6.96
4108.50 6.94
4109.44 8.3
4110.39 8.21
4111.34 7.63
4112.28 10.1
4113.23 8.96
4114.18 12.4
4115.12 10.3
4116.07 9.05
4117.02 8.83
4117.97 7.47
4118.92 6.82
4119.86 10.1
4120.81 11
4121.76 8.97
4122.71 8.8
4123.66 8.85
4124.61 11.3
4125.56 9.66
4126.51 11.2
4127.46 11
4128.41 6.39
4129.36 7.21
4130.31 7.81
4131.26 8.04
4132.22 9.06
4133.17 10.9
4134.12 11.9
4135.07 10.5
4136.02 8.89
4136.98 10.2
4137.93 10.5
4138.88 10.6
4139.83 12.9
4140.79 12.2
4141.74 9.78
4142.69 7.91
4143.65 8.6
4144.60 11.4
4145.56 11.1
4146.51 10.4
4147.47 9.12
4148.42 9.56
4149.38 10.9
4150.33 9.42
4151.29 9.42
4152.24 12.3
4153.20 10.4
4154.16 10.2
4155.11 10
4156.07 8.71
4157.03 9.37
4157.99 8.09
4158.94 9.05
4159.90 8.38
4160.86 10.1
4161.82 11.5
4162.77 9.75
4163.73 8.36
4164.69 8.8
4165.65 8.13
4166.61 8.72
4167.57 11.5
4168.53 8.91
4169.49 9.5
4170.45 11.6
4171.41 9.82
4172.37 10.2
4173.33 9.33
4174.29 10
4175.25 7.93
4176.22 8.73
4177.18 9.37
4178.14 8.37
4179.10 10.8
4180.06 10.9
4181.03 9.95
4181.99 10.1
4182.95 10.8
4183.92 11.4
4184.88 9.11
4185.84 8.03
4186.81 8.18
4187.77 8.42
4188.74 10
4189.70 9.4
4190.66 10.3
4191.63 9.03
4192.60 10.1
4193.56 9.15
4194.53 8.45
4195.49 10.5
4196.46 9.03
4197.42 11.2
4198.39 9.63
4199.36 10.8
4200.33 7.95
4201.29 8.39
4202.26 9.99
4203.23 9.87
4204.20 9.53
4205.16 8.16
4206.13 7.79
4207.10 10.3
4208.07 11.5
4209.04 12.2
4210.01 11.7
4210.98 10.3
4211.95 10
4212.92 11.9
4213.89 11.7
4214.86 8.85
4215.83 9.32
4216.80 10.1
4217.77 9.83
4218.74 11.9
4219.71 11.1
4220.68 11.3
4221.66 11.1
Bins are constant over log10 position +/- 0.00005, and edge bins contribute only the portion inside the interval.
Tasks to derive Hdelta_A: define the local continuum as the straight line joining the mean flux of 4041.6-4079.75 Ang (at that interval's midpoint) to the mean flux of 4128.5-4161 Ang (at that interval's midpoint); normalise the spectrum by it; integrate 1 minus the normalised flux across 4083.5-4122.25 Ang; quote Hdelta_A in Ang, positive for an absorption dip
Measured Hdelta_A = 4.7 Ang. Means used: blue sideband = 10.4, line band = 8.9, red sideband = 9.81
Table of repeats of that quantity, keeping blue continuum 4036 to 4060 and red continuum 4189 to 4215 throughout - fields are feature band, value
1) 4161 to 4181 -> 0.9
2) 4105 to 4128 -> 2.9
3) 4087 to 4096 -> 1.5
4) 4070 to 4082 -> 0.5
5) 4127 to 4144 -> 1.0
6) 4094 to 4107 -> 1.8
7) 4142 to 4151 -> 0.4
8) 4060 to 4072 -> 0.7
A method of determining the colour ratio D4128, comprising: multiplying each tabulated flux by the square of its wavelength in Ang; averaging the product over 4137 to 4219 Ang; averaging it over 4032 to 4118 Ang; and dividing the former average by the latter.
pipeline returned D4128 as 1.06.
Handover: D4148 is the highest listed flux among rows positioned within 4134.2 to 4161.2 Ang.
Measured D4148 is 12.9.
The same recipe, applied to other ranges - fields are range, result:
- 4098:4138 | 14.9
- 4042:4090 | 14.5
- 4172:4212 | 12.2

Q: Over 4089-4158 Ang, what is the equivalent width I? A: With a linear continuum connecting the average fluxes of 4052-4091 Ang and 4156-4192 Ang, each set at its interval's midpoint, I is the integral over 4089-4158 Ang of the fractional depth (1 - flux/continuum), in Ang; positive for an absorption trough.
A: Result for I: 1.79 Ang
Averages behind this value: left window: 9.85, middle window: 9.42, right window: 9.5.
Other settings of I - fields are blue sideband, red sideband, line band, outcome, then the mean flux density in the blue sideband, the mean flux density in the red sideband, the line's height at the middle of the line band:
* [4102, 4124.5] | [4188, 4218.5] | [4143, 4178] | -1.00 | 8.84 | 9.91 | 9.4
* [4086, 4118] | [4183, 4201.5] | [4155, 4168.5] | 0.01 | 8.95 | 9.47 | 9.29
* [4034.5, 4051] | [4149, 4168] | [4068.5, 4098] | 3.60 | 11.2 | 9.64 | 10.6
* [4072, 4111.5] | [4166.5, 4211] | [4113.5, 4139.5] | -0.69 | 9.08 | 9.72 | 9.31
